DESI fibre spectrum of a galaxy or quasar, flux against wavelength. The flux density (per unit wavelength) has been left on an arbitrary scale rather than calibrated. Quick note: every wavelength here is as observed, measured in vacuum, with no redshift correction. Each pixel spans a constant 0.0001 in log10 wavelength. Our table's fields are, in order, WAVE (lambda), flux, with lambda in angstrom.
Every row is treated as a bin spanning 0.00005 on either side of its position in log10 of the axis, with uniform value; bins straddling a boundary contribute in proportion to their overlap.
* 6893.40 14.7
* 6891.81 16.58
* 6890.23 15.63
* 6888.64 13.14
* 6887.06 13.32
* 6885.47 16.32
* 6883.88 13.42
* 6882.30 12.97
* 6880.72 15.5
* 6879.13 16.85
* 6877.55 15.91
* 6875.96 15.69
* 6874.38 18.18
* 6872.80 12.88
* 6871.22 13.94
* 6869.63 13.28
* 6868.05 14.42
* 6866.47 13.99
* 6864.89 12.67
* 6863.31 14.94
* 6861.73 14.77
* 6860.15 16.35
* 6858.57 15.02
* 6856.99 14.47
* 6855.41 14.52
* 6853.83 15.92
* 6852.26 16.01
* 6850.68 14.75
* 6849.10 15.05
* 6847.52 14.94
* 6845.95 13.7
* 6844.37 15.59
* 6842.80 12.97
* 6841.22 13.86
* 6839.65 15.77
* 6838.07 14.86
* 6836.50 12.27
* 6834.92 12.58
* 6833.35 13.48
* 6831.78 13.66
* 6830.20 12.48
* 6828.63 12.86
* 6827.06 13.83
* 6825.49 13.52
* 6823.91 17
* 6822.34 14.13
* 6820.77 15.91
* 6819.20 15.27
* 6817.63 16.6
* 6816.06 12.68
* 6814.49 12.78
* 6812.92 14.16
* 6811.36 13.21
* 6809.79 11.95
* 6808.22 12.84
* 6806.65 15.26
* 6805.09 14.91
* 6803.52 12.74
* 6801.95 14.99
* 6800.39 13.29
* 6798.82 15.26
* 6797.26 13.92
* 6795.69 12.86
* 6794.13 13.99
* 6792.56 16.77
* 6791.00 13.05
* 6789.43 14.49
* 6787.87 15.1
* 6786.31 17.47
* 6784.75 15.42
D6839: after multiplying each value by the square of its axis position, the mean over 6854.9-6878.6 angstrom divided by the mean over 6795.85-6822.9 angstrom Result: 1.07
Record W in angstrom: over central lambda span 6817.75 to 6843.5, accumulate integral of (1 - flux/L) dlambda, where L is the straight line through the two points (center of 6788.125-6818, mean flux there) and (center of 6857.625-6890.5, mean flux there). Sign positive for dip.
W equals 0.28 angstrom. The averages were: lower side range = 14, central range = 14.1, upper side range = 14.7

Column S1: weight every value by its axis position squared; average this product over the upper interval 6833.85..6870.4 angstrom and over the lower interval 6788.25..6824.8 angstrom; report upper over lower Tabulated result 1.0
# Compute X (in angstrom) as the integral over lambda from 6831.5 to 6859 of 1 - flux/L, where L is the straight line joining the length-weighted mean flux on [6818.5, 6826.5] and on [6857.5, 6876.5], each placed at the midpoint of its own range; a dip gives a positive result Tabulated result 0.9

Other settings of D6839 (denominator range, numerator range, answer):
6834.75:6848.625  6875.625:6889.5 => 1.06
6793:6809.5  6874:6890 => 1.10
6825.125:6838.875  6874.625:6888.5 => 1.15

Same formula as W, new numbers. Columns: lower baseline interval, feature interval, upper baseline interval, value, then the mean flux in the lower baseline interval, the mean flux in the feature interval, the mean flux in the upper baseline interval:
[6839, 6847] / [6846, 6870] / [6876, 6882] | 0.35 angstrom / 14.4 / 14.7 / 15.8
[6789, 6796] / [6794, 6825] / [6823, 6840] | -0.24 angstrom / 14.3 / 14.2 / 13.8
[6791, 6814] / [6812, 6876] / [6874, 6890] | 0.54 angstrom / 14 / 14.4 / 15.1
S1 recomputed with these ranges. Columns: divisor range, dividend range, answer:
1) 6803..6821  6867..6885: 1.08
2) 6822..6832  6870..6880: 1.13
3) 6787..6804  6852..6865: 1.07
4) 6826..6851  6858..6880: 1.08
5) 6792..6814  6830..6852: 1.02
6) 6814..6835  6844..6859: 1.07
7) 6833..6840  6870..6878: 1.12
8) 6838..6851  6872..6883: 1.07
